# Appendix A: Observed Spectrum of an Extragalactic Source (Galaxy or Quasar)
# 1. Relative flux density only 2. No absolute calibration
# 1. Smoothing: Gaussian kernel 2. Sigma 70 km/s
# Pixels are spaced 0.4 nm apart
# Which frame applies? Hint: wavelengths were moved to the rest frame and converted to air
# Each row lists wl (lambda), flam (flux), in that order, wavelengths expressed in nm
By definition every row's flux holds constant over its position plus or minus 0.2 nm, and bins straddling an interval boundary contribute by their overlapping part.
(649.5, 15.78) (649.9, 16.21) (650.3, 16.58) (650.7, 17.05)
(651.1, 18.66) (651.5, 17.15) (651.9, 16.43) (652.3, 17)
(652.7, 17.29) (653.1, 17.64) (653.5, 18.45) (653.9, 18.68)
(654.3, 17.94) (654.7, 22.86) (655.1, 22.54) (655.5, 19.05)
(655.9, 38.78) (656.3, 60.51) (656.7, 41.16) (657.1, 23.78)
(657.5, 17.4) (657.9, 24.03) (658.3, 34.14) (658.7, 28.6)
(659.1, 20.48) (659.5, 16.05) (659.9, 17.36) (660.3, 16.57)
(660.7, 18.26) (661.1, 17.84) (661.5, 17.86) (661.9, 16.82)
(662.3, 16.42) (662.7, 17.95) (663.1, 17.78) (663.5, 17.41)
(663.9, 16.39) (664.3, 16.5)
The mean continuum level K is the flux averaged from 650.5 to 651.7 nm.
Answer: 17.6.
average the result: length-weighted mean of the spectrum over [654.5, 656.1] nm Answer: 25.8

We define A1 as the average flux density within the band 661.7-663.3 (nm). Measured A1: 17.2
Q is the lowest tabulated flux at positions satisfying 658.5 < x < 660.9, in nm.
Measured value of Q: 16.05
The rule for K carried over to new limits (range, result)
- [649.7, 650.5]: 16.4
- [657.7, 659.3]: 26.8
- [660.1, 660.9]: 17.4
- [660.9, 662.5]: 17.2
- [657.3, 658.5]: 25.2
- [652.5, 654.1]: 18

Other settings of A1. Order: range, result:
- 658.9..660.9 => 17.7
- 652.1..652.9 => 17.1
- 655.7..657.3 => 41.1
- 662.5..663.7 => 17.7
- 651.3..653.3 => 17.1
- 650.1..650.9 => 16.8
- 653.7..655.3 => 20.5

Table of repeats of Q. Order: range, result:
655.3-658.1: 17.4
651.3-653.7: 16.43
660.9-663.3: 16.42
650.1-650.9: 16.58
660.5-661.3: 17.84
